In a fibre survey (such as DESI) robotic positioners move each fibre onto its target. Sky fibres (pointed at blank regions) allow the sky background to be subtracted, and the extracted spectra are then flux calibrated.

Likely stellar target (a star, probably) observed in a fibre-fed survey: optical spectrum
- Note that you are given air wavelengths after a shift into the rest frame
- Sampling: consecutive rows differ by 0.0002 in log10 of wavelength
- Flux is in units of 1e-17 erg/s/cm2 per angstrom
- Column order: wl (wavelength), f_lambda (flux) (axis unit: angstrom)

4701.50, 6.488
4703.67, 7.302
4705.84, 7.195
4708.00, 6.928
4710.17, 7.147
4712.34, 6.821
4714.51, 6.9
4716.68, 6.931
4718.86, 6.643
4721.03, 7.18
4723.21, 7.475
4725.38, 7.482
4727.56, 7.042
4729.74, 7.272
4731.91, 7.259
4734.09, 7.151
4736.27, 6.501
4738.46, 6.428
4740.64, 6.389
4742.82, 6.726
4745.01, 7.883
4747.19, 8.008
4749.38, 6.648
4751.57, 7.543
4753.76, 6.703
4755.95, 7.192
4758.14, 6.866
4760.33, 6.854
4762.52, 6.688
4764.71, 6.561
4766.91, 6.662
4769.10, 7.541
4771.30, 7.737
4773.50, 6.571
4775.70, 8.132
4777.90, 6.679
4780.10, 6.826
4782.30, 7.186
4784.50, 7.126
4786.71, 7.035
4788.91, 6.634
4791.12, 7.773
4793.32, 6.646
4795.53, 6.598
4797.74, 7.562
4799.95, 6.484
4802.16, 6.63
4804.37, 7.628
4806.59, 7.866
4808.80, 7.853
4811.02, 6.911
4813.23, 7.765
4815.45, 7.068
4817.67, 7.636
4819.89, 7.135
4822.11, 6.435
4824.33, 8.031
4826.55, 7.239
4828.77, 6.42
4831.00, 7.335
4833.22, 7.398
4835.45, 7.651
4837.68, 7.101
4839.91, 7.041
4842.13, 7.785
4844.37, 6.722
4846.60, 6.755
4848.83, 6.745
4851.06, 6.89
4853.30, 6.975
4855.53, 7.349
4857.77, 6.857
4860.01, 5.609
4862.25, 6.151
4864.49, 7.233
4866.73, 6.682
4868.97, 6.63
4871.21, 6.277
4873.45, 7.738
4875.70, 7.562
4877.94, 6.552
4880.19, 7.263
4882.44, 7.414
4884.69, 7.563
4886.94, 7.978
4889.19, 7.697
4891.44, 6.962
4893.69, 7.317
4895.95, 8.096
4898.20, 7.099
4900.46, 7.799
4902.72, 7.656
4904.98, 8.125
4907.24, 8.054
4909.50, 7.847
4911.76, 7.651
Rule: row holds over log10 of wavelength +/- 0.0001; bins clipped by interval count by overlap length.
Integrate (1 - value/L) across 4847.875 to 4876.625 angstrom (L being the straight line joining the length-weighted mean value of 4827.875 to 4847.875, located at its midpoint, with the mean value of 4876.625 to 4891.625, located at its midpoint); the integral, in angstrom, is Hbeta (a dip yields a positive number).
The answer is 1.8 angstrom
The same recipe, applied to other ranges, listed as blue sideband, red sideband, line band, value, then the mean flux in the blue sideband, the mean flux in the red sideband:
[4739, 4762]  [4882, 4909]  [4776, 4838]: 0.9 angstrom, 7.06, 7.66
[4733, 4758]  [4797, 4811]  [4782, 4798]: 0.4 angstrom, 7.01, 7.3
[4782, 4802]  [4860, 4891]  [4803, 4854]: -1.5 angstrom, 6.98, 7.08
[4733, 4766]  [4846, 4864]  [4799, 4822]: -1.6 angstrom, 6.94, 6.68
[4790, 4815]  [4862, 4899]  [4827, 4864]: 1.5 angstrom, 7.24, 7.22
